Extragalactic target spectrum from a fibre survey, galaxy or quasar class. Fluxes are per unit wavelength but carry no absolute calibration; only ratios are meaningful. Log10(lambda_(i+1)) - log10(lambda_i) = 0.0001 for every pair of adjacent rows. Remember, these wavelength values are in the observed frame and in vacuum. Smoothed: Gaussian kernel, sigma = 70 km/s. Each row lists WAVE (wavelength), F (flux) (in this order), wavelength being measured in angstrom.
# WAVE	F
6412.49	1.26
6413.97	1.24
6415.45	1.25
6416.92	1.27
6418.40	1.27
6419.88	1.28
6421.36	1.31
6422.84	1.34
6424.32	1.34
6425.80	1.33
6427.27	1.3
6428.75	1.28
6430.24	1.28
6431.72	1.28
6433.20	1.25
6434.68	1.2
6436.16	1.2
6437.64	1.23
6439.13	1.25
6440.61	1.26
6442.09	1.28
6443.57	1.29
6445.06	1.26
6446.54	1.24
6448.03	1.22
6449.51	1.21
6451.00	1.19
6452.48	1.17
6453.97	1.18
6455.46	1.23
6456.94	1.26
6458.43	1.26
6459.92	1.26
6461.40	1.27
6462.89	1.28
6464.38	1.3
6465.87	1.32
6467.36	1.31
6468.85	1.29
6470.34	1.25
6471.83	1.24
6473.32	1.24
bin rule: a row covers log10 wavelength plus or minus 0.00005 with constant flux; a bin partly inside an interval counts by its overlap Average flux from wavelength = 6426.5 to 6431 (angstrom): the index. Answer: 1.29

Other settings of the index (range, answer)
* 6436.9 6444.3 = 1.26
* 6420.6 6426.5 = 1.33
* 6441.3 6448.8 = 1.26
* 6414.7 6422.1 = 1.28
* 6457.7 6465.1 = 1.27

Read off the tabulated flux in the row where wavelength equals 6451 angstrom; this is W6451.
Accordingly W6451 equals 1.19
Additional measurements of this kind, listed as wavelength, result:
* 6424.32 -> 1.34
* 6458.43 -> 1.26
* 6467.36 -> 1.31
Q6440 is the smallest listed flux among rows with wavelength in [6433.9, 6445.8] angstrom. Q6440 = 1.2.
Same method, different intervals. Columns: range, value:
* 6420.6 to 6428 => 1.3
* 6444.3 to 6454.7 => 1.17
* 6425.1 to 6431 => 1.28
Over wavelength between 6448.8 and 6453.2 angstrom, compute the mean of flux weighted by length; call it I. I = 1.19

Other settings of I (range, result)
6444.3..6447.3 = 1.25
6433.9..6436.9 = 1.2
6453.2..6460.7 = 1.24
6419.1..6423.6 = 1.31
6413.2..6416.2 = 1.25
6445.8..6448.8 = 1.23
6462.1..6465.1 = 1.29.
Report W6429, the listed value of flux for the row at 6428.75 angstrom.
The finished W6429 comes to 1.28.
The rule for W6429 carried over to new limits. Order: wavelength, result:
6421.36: 1.31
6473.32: 1.24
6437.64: 1.23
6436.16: 1.2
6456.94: 1.26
